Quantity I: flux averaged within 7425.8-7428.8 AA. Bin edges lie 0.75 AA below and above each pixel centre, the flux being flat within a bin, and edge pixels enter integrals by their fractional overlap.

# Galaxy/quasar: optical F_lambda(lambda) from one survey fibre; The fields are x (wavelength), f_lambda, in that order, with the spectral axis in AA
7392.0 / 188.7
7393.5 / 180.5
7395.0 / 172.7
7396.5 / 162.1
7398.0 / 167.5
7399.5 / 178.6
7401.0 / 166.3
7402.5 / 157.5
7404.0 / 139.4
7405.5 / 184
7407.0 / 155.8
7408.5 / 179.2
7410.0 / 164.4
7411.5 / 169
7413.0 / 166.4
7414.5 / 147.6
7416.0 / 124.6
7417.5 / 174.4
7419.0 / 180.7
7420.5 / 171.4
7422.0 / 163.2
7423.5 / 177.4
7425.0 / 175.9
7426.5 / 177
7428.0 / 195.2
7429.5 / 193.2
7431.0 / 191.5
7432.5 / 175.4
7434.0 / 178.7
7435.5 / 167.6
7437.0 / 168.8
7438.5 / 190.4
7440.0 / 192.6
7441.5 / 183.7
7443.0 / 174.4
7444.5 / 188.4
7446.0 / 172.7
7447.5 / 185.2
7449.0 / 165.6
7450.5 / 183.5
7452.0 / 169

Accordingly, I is 186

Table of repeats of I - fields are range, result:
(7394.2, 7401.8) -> 169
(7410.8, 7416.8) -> 152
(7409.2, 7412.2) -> 167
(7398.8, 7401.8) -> 172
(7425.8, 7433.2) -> 187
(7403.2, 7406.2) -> 161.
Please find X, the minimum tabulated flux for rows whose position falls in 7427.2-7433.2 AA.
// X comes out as 175.4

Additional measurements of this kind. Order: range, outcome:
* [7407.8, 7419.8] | 124.6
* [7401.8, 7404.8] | 139.4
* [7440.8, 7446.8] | 172.7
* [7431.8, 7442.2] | 167.6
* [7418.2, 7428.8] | 163.2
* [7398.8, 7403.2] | 157.5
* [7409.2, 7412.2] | 164.4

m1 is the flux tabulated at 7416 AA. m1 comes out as 124.6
